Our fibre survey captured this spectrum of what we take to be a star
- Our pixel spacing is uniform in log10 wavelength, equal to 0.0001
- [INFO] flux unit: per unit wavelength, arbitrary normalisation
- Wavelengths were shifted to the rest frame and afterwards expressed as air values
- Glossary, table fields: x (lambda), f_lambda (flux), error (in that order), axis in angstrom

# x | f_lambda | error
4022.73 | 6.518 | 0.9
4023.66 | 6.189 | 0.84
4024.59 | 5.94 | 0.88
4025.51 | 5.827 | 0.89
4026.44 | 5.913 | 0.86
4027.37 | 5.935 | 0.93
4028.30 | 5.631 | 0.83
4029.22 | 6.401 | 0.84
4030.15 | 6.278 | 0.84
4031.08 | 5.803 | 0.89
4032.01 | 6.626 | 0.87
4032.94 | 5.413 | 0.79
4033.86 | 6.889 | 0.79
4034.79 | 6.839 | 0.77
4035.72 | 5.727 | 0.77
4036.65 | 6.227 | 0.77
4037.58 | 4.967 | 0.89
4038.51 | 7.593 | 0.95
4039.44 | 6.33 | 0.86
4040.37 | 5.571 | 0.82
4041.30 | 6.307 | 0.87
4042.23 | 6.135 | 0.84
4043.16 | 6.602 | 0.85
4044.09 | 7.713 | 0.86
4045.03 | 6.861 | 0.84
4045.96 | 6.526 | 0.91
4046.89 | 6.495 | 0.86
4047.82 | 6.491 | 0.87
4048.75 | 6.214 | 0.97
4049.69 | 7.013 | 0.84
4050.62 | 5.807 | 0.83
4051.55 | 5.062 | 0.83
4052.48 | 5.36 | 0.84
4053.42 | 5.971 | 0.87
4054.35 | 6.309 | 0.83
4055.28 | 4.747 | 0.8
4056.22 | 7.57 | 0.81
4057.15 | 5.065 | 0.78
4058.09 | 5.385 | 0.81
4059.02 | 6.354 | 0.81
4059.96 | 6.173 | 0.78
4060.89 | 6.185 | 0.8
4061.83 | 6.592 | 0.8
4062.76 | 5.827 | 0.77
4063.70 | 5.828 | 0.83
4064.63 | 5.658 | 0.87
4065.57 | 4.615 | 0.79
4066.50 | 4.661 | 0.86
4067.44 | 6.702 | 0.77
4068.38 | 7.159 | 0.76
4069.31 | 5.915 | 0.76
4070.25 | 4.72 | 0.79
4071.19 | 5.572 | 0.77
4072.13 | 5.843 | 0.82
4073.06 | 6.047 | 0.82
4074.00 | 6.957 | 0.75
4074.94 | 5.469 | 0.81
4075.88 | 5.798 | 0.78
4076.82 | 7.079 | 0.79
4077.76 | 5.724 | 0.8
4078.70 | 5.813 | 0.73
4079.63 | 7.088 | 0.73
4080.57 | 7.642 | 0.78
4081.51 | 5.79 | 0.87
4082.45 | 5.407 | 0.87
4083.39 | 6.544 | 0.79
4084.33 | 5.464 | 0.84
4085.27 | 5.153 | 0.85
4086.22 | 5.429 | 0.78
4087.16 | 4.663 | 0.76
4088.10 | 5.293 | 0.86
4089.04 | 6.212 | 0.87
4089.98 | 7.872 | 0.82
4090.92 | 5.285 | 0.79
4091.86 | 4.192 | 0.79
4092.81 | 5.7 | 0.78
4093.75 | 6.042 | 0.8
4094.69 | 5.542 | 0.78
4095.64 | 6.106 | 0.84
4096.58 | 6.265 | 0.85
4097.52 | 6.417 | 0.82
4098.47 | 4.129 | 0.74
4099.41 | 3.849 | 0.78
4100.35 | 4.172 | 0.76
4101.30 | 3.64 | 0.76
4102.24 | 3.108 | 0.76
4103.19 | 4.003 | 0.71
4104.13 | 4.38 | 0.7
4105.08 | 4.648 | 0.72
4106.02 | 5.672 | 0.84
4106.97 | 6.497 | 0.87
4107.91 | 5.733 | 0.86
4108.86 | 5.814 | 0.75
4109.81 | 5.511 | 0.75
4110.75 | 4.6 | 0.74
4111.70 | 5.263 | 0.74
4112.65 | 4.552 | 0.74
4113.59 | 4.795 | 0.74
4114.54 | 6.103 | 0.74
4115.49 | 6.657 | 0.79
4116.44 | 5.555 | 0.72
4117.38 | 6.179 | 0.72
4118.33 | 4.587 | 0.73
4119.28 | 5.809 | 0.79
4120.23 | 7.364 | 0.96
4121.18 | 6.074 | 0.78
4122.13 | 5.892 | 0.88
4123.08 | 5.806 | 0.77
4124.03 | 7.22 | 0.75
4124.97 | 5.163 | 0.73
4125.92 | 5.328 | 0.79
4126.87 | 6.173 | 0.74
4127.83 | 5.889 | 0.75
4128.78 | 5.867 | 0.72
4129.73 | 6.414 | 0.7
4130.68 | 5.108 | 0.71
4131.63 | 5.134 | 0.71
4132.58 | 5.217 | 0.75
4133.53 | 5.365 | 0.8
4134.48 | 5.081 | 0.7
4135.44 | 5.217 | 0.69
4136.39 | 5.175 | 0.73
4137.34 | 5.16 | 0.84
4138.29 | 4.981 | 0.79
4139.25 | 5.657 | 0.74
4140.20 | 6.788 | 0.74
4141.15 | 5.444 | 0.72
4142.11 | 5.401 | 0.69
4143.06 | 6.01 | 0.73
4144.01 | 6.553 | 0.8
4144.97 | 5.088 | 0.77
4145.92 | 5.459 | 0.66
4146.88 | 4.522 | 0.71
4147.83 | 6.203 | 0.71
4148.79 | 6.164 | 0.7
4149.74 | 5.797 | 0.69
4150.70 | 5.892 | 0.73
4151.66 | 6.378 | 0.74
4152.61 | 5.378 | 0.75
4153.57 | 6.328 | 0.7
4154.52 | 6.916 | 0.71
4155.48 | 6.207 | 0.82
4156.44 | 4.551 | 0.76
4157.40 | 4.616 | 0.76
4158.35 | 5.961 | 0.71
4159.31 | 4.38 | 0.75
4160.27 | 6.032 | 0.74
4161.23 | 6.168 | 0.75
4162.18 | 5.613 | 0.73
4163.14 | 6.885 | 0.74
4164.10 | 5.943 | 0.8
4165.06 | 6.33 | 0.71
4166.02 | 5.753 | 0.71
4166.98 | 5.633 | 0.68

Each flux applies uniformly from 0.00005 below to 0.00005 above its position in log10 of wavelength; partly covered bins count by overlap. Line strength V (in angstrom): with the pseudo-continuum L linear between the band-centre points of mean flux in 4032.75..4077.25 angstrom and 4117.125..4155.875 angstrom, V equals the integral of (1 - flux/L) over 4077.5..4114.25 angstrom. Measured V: 3.4 angstrom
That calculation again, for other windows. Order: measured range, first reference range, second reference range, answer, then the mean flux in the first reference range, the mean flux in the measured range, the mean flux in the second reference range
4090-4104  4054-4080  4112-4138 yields 2.0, 5.95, 4.97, 5.66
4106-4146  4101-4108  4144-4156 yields -3.3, 4.68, 5.66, 5.88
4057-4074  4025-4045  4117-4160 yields 0.7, 6.24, 5.84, 5.69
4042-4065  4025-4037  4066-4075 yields -0.6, 6.12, 6.16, 5.92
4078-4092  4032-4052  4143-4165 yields 0.5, 6.33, 5.9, 5.79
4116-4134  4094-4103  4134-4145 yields -1.7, 4.81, 5.8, 5.56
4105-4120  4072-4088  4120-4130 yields 1.2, 5.98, 5.55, 6.07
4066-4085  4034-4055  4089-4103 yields -1.5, 6.27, 6.06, 5.18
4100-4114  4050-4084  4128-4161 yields 2.3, 5.96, 4.83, 5.61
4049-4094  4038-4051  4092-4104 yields -1.7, 6.54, 5.89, 4.88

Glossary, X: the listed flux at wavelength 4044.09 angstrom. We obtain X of 7.713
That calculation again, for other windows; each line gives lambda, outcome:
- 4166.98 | 5.633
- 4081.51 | 5.79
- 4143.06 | 6.01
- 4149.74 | 5.797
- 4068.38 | 7.159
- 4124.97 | 5.163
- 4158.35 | 5.961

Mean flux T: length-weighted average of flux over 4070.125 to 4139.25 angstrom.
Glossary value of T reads 5.57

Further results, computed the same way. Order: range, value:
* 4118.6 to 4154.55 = 5.75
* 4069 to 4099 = 5.84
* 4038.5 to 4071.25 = 6.07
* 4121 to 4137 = 5.64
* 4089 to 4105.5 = 5.06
